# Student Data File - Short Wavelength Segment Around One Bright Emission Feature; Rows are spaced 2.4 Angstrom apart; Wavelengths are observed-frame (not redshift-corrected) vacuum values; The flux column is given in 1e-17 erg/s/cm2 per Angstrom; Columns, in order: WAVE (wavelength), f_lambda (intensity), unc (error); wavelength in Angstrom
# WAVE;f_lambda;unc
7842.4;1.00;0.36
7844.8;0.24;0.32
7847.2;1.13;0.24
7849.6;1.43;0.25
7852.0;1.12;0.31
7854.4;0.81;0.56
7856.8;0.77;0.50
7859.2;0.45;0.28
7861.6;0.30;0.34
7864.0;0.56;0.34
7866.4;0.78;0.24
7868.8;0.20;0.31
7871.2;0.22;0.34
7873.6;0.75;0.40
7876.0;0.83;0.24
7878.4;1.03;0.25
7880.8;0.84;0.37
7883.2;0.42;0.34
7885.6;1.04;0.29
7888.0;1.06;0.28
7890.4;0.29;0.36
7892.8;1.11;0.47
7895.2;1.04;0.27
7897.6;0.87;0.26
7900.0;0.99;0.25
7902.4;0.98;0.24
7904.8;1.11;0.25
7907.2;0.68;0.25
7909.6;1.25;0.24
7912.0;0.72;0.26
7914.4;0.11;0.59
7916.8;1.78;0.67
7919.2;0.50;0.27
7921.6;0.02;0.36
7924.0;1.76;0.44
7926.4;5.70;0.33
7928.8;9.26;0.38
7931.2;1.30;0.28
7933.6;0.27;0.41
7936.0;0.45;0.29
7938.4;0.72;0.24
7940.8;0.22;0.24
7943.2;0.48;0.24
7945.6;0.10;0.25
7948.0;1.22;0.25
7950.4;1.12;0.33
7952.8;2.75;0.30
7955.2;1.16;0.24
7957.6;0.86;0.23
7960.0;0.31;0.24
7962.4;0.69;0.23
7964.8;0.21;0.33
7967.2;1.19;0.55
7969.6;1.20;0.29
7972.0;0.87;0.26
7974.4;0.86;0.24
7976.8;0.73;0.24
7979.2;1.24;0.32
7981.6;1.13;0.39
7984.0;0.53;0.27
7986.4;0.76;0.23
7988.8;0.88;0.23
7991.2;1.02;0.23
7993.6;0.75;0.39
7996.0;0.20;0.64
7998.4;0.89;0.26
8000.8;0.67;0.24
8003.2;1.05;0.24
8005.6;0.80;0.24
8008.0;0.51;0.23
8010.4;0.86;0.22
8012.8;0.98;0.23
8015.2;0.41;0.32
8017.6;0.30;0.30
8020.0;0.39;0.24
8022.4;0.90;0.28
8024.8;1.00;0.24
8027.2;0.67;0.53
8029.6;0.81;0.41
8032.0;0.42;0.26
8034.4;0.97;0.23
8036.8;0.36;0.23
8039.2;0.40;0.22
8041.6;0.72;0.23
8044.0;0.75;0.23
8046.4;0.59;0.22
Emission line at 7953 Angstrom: [N II]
